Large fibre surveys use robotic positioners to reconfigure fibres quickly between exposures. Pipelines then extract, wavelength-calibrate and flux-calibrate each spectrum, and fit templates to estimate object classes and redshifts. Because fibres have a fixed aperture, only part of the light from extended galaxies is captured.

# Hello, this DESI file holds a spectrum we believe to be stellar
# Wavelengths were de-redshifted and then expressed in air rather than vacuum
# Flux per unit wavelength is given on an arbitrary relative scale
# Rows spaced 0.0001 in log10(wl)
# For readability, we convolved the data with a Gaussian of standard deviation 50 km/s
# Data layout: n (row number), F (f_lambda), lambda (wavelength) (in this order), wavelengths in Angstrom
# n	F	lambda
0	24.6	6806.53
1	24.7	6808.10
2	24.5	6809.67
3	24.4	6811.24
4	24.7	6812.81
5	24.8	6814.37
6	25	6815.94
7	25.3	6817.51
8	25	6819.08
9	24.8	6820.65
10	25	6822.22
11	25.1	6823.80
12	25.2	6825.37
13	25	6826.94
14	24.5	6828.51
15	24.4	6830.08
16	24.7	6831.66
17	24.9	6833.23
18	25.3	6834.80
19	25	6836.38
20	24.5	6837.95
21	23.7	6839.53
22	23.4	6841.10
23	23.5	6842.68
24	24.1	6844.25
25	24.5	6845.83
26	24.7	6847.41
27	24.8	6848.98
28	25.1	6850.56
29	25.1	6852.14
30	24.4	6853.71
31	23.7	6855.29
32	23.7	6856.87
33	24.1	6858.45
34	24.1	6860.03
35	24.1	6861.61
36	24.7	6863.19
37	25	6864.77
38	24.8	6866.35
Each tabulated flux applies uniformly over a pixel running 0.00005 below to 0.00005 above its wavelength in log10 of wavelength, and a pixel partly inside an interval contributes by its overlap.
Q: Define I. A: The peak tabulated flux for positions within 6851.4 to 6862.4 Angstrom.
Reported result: 25.1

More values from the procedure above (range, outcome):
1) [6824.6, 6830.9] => 25.2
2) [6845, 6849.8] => 24.8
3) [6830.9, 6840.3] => 25.3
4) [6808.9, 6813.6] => 24.7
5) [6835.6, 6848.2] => 25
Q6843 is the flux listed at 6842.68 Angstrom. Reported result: 23.5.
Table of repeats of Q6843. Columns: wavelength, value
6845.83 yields 24.5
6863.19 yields 24.7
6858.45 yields 24.1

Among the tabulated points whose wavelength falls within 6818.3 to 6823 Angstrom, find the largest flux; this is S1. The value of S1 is 25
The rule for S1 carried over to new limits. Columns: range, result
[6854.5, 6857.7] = 23.7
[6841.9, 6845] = 24.1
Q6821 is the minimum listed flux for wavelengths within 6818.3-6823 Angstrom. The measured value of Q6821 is 24.8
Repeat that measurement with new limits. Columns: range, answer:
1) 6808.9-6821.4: 24.4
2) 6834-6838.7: 24.5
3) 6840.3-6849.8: 23.4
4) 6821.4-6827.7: 25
